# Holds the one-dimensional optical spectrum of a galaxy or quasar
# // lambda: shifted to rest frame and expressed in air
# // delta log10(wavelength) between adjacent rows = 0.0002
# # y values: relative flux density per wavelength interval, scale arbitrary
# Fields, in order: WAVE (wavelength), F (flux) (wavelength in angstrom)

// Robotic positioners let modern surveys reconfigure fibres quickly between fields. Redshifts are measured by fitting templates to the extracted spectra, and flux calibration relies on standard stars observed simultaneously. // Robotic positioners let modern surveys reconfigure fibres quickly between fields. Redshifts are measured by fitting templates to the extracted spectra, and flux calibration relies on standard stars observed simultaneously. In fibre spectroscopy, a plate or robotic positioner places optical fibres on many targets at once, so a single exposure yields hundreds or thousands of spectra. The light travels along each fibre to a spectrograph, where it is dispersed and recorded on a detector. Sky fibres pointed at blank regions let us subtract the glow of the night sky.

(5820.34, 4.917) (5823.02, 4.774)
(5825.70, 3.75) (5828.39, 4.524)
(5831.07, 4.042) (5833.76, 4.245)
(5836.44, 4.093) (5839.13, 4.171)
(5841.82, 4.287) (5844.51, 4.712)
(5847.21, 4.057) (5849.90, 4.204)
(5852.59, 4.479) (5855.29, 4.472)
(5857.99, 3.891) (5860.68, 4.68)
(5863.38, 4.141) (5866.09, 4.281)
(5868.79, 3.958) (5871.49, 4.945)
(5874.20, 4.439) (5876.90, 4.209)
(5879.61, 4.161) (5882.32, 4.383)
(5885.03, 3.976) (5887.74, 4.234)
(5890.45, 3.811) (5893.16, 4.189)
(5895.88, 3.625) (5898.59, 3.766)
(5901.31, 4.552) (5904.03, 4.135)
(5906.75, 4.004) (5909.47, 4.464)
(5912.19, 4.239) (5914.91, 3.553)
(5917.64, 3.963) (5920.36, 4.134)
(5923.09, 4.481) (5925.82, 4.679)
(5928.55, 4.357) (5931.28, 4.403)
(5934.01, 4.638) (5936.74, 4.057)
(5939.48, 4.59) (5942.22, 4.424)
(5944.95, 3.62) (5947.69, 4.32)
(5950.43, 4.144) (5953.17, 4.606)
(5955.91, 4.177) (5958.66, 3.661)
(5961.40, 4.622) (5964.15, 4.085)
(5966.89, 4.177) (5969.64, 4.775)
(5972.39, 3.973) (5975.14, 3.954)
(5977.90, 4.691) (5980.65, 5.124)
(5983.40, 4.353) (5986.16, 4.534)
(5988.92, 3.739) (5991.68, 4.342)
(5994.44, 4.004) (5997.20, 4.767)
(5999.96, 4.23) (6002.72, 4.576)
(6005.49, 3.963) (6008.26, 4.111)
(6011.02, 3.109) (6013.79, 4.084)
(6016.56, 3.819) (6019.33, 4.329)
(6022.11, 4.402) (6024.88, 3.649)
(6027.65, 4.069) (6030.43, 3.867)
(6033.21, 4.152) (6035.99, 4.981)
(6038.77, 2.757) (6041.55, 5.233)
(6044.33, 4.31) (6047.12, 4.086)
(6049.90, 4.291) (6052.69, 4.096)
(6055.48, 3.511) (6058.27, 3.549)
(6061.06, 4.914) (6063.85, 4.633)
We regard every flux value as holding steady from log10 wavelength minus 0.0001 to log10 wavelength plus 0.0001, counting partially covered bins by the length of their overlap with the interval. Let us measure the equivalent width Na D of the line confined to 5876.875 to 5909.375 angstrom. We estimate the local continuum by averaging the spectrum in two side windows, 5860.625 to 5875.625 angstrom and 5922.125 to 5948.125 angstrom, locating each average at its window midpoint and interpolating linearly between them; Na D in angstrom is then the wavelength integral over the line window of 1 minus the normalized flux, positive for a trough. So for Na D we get 2.0 angstrom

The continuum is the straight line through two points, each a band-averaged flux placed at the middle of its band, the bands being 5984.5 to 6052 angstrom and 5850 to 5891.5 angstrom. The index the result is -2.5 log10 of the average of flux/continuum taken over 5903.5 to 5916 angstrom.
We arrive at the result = 0.04 mag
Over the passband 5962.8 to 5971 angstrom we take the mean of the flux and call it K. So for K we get 4.35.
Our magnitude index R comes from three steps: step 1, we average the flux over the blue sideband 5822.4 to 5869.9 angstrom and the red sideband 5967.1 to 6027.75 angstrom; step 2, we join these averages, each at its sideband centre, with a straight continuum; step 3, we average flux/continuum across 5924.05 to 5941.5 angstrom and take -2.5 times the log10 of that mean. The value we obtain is -0.06 mag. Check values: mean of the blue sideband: 4.26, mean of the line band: 4.45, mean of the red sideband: 4.21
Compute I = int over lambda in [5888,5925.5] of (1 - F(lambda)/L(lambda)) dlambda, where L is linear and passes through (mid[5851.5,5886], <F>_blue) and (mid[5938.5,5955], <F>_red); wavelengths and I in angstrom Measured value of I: 1.8 angstrom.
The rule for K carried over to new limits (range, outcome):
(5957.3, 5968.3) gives 4.14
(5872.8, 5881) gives 4.27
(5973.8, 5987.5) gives 4.53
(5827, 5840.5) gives 4.21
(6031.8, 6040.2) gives 3.97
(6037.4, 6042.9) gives 3.99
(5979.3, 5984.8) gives 4.74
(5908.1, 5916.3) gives 4.09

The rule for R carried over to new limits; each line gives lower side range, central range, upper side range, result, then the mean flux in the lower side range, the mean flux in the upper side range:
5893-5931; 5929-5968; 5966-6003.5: 0.00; 4.16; 4.37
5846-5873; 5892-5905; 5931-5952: 0.06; 4.31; 4.27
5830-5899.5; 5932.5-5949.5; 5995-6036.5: -0.03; 4.21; 4.12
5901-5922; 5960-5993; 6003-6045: -0.07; 4.11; 4.07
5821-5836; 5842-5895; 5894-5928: -0.01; 4.29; 4.14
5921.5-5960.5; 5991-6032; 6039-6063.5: 0.04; 4.3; 4.19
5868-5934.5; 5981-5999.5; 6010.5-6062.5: -0.05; 4.21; 4.08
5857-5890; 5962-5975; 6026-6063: -0.01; 4.27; 4.14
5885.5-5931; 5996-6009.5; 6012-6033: -0.07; 4.14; 4.02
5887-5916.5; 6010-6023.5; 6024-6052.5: 0.04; 4.05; 4.15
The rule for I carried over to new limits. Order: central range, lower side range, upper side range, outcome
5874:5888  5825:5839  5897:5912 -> -0.15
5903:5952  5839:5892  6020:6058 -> -0.29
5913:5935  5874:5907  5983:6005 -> -0.52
